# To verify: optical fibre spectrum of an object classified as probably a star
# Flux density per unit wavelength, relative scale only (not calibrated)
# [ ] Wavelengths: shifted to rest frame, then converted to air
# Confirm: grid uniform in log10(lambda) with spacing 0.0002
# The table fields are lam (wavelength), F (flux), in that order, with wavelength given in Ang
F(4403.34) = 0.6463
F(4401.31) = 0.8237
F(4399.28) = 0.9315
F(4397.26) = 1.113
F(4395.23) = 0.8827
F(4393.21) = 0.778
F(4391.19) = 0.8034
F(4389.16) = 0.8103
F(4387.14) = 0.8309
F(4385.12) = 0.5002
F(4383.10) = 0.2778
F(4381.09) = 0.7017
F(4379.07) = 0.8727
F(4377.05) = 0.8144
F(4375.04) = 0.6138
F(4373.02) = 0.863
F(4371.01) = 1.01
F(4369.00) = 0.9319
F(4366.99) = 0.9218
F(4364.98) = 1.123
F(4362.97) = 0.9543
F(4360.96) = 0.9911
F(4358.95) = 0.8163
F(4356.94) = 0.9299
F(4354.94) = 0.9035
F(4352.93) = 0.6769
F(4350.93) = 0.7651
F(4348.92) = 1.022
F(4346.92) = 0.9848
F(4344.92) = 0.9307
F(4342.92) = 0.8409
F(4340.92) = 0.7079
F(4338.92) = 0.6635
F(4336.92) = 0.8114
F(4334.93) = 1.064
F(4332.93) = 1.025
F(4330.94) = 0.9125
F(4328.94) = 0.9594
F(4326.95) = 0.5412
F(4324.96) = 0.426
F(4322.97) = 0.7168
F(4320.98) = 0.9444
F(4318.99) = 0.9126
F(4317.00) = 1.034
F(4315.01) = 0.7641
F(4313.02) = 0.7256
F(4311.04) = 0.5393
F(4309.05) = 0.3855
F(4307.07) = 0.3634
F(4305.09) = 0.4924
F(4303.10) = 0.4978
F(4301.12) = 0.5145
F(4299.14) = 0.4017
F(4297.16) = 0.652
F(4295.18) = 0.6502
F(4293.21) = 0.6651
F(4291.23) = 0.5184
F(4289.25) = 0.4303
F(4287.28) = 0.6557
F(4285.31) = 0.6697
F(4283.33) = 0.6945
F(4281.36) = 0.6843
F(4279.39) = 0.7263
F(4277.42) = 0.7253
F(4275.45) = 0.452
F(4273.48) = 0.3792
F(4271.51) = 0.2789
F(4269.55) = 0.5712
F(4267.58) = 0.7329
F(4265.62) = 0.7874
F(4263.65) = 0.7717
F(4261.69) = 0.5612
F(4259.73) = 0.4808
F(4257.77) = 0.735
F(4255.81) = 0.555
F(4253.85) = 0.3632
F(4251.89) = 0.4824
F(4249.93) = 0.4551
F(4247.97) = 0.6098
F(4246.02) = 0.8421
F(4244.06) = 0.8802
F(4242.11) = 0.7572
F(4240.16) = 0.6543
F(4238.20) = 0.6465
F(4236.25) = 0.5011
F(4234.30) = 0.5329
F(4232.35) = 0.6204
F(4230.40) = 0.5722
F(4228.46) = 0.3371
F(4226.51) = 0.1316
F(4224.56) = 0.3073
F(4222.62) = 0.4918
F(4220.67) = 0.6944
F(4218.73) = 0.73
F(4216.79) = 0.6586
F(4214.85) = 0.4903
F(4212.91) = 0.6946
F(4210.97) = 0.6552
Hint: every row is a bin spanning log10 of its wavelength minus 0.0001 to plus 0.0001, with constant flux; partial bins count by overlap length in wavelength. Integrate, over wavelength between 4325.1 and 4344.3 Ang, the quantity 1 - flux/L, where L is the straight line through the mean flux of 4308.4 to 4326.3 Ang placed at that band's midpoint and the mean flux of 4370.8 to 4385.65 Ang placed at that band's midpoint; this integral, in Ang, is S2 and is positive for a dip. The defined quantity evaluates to -2.9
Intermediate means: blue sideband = 0.719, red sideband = 0.697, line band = 0.82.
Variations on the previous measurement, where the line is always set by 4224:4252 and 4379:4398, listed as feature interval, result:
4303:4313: 2.6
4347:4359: -2.8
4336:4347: -1.9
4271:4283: 1.0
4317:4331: -2.4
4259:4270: -1.2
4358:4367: -3.2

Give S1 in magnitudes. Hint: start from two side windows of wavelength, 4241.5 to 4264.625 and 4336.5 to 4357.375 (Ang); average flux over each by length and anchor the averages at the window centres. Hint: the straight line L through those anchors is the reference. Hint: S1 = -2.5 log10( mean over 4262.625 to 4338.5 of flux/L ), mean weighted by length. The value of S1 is 0.11 mag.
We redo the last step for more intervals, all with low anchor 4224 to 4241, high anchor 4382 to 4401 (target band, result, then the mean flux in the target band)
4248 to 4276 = -0.025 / 0.547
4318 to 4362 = -0.237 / 0.843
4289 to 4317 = 0.088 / 0.563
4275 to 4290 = -0.121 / 0.639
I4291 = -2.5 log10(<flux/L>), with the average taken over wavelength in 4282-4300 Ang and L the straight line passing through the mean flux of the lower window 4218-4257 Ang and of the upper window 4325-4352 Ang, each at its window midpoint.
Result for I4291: 0.19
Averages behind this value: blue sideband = 0.558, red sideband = 0.848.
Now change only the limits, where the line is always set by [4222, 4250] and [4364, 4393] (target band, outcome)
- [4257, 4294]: 0.03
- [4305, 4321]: 0.01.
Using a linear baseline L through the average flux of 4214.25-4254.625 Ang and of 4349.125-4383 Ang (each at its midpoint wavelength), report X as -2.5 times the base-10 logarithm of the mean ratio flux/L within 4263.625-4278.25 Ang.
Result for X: 0.12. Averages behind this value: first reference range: 0.562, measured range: 0.574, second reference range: 0.856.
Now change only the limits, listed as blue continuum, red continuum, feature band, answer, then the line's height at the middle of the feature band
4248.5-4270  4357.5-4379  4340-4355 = -0.01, 0.844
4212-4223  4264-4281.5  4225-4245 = 0.12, 0.621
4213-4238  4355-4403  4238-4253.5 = -0.17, 0.559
